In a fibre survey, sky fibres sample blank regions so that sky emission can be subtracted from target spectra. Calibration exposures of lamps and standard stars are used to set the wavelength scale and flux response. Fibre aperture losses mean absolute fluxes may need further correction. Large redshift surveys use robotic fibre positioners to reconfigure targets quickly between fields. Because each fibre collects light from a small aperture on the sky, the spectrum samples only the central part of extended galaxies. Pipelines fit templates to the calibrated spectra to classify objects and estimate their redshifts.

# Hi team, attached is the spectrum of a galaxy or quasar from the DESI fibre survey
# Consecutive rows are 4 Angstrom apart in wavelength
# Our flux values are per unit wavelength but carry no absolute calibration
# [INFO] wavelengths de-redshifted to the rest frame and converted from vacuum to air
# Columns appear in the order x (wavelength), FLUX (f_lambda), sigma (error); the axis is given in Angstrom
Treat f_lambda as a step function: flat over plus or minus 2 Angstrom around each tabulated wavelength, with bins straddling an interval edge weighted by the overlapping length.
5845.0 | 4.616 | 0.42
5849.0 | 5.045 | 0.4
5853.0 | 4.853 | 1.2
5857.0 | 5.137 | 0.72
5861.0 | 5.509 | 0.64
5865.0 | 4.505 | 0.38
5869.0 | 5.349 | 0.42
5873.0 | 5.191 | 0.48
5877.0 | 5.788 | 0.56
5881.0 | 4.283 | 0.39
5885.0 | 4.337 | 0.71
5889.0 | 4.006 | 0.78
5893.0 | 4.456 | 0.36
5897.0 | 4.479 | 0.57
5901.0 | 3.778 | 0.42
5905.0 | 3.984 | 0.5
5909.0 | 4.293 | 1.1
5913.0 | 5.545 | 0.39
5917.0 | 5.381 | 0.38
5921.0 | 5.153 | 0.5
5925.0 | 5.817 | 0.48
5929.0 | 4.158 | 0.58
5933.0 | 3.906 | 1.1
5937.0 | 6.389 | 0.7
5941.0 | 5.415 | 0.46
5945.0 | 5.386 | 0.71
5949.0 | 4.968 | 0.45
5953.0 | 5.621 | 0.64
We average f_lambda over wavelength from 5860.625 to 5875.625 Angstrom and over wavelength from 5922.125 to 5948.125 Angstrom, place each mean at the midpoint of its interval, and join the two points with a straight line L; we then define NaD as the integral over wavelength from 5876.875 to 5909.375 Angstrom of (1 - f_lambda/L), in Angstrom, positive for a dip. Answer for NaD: 5.3 Angstrom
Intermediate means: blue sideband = 5.13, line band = 4.3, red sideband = 5.17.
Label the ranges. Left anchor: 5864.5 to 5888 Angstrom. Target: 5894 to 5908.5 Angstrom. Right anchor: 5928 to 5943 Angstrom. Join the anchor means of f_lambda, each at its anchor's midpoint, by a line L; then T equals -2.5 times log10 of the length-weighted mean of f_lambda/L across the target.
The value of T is 0.20 mag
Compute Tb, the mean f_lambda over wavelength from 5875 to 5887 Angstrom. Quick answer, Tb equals 4.8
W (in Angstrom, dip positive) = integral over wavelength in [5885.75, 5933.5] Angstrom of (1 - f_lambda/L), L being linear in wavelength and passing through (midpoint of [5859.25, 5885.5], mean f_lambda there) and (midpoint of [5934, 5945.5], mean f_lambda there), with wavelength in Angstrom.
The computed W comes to 6.8 Angstrom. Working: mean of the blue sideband 5.03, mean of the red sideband 5.62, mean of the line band 4.59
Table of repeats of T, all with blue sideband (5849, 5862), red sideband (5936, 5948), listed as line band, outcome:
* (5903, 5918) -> 0.144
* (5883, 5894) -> 0.242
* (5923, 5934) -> 0.179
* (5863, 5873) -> 0.046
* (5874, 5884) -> 0.058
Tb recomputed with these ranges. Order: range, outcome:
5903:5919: 4.8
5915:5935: 4.88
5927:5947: 5.05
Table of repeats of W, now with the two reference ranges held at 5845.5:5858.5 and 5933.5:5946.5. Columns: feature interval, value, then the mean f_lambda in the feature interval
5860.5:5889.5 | 1.27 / 4.88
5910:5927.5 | 0.08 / 5.37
